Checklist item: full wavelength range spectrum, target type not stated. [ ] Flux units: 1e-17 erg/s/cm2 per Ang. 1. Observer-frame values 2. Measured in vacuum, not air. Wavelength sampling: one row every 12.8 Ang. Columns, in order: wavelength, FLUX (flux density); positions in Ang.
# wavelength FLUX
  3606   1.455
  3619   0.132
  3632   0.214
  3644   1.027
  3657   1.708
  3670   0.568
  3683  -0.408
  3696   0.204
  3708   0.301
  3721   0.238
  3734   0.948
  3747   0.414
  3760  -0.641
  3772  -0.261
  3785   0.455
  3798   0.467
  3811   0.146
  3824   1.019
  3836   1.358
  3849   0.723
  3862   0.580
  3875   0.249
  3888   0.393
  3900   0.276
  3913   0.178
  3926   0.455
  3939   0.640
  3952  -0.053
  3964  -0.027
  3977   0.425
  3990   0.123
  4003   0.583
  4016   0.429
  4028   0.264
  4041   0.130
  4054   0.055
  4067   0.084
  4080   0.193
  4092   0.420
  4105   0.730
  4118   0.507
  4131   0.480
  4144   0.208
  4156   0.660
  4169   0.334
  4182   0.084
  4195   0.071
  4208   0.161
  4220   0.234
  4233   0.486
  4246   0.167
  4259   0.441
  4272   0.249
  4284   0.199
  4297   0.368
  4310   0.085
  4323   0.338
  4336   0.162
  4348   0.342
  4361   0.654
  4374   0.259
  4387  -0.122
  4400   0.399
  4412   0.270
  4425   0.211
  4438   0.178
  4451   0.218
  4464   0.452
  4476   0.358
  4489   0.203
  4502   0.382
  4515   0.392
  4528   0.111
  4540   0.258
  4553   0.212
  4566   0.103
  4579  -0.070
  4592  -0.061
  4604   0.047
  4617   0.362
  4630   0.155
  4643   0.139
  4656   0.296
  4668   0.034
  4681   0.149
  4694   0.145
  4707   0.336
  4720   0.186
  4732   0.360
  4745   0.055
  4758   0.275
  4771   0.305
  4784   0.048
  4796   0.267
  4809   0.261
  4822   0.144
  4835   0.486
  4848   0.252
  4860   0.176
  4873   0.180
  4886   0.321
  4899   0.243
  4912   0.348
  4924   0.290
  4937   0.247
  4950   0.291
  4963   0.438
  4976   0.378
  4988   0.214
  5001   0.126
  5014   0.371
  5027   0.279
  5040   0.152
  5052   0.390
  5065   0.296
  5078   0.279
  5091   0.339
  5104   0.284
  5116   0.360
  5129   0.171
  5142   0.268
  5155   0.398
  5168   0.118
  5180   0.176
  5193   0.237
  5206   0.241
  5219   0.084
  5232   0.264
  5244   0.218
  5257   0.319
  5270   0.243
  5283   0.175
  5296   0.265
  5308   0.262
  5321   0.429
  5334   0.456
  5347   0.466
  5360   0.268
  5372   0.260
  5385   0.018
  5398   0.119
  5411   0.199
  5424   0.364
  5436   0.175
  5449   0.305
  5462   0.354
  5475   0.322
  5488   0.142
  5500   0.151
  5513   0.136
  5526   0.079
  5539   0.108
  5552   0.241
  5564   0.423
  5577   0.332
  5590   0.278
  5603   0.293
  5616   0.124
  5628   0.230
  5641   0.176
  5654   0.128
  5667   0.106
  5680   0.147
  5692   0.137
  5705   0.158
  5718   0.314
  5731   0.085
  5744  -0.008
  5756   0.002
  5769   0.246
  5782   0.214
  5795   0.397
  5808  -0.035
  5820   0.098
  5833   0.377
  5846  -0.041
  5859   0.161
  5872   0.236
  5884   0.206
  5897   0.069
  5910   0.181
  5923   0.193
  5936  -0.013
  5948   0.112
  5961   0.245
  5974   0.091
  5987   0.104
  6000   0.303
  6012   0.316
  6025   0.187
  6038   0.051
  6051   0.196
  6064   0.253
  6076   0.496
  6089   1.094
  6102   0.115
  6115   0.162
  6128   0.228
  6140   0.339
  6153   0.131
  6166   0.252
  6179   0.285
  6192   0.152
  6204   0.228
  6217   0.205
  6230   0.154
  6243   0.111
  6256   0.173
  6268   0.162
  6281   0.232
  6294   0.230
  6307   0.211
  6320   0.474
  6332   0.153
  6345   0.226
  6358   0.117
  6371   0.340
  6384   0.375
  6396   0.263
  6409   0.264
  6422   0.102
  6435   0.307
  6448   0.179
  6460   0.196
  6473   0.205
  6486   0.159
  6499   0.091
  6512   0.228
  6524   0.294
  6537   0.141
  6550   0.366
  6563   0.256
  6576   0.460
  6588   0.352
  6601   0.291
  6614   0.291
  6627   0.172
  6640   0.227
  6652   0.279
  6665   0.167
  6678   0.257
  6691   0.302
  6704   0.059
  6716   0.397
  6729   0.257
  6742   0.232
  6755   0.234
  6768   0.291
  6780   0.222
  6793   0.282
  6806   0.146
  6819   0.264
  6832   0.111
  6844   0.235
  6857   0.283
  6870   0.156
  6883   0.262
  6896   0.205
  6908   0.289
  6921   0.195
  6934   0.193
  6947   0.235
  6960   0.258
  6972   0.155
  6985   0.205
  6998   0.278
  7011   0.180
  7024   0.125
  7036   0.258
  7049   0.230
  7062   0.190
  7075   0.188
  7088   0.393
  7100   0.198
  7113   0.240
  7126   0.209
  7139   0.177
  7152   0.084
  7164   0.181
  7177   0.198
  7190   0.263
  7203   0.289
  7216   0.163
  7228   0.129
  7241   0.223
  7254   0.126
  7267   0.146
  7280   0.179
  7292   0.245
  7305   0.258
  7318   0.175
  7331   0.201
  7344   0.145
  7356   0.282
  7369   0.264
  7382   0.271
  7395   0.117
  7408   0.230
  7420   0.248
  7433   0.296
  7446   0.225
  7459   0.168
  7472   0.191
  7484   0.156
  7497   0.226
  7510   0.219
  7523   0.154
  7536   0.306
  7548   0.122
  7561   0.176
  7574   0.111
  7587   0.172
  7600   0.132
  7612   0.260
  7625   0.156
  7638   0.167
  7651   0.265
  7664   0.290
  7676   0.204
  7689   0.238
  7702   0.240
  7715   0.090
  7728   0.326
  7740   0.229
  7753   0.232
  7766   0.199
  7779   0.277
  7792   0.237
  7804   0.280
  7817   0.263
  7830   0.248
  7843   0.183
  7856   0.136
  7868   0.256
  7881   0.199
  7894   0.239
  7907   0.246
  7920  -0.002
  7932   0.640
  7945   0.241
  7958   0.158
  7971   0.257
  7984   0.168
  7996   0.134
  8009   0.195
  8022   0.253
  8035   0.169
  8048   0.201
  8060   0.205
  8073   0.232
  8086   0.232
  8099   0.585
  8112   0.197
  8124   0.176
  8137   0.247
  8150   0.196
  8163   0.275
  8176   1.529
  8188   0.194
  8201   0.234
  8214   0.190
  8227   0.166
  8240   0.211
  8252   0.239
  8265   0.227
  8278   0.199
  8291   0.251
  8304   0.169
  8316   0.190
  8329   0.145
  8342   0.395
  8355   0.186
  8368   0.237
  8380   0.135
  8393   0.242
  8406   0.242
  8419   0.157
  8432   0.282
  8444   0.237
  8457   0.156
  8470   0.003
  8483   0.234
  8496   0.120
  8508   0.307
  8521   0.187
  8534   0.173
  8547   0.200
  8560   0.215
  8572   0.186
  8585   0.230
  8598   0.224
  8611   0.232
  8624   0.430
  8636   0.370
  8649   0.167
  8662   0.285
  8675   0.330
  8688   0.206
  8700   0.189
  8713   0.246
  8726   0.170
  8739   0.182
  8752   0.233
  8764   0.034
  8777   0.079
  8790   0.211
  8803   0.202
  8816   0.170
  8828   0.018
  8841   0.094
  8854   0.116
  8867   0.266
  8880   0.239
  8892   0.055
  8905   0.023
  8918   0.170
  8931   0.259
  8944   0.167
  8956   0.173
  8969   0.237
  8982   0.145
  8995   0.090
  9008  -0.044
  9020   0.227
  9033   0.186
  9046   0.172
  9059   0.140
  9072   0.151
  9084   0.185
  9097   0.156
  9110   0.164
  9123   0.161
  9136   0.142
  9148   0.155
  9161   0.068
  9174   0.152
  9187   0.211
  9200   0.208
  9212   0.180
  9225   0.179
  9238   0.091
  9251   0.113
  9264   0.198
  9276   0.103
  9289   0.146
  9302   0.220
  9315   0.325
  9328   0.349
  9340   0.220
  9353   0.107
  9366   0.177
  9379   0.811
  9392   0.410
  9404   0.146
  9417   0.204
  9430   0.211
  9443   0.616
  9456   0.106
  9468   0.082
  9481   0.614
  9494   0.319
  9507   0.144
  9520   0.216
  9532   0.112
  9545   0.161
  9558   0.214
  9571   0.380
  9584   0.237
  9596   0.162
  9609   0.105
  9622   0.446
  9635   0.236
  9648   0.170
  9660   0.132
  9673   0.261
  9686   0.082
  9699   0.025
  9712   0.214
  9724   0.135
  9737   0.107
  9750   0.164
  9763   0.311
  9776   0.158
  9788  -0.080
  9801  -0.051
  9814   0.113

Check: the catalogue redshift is 0.632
